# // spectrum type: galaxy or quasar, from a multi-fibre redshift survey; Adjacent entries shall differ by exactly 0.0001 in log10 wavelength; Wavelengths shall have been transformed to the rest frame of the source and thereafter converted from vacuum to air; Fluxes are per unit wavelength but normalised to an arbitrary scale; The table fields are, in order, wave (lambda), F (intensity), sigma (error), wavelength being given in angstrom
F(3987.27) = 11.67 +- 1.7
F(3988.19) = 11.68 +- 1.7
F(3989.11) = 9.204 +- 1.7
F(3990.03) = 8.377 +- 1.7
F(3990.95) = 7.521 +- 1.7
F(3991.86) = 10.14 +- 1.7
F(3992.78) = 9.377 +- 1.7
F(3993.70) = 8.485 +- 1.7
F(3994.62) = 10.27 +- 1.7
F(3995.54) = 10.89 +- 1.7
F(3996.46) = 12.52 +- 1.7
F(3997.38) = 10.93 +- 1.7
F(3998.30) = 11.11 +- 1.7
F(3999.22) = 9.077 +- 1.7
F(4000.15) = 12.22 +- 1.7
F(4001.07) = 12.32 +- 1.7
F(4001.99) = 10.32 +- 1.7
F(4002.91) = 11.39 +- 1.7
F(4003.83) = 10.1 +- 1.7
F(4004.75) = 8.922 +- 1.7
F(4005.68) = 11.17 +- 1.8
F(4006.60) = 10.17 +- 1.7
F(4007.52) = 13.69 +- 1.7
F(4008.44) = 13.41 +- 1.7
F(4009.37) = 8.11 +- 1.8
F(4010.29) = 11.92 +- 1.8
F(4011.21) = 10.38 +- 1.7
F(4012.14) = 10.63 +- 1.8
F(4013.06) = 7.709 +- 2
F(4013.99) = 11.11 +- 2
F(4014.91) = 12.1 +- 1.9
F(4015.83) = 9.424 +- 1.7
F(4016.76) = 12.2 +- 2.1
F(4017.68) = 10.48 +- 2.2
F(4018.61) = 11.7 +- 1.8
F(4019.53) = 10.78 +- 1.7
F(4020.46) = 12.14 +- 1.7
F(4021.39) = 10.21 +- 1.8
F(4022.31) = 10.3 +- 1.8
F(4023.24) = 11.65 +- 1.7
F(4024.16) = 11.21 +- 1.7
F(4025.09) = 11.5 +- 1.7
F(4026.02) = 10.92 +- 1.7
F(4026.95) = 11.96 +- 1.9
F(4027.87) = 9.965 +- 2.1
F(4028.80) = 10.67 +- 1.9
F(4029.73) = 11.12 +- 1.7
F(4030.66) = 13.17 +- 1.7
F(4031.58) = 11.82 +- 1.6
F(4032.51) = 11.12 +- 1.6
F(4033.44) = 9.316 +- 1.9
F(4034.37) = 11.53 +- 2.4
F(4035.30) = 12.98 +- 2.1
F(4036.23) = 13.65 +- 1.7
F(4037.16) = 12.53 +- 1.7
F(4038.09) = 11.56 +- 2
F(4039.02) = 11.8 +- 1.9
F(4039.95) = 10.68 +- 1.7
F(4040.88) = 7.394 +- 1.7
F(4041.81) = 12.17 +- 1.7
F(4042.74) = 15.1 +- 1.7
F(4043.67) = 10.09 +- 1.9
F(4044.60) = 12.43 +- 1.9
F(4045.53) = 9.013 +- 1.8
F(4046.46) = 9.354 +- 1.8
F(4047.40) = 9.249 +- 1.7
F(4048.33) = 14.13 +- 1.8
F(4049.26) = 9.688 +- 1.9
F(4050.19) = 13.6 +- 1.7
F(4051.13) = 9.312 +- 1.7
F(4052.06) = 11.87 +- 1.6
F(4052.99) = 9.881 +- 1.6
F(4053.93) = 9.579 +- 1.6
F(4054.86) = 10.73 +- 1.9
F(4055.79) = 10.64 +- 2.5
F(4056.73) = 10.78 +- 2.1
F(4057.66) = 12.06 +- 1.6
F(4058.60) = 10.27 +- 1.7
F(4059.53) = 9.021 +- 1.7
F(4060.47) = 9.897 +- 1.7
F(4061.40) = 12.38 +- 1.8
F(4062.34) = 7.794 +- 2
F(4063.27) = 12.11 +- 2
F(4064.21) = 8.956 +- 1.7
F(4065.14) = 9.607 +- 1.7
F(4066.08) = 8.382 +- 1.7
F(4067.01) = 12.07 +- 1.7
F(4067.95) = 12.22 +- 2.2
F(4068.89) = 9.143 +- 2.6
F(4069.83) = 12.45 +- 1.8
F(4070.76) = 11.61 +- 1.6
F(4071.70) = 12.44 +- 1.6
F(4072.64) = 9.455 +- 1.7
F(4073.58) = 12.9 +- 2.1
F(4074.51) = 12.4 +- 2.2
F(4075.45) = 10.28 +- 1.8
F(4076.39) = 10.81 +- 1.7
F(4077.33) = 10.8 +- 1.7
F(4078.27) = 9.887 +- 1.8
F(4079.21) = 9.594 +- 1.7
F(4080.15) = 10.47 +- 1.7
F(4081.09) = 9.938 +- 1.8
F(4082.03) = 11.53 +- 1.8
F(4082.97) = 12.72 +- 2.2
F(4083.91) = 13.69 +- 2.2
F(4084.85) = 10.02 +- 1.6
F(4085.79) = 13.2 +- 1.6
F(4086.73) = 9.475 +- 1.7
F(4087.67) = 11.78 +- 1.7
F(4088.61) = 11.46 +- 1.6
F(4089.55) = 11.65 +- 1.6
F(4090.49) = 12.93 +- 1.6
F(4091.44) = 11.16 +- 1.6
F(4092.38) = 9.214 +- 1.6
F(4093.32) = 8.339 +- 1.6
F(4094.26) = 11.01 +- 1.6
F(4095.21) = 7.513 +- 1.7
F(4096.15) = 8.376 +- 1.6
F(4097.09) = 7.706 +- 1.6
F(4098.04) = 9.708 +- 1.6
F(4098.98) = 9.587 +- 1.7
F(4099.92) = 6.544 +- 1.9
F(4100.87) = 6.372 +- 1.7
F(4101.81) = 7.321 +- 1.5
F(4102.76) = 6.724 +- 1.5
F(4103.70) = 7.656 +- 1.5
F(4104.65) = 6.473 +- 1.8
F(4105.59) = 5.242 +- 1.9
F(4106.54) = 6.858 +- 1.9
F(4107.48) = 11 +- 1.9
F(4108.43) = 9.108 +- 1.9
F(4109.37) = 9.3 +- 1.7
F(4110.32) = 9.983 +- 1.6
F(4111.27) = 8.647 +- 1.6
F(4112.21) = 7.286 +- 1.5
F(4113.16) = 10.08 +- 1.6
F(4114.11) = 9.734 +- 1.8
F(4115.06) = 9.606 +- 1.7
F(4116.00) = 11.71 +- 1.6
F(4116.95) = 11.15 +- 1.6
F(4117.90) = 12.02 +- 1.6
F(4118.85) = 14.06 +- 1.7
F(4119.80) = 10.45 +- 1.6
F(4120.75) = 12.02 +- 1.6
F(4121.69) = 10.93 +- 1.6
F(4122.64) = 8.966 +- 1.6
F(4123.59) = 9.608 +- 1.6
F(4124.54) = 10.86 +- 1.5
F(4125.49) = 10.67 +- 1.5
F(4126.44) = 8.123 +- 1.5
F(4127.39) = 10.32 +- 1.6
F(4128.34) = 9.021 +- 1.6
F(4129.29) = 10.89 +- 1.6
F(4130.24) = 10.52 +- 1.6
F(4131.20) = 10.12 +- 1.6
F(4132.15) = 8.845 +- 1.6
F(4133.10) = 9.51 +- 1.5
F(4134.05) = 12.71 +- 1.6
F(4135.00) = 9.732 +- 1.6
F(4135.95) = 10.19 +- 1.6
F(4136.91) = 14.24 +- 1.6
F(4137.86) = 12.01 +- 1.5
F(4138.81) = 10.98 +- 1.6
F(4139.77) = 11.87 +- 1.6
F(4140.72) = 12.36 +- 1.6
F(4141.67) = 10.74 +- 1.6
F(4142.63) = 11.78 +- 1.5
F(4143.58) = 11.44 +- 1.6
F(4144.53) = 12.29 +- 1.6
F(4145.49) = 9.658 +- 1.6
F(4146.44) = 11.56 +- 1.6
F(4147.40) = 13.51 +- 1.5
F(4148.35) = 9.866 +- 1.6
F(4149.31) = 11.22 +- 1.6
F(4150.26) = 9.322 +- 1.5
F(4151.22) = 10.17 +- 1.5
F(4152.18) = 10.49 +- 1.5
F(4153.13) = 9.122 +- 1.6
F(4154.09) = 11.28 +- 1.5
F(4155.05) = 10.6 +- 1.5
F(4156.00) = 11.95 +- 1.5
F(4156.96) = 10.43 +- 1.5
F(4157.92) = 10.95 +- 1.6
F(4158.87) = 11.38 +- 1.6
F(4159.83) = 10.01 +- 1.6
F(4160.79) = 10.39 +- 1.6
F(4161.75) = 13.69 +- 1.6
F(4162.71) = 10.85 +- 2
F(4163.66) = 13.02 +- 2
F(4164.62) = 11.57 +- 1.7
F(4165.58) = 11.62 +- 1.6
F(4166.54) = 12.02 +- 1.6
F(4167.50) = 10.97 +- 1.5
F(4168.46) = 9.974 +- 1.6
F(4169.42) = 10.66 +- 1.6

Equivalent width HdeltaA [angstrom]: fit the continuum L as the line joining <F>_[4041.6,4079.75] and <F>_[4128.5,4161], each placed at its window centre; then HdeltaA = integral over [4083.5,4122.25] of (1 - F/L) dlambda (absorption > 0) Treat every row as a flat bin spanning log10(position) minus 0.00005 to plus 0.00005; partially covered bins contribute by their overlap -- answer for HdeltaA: 4.27 angstrom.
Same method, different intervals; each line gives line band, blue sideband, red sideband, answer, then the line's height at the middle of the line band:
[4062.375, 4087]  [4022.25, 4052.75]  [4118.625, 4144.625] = 0.4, 11.1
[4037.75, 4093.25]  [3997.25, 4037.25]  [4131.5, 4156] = 0.8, 11.1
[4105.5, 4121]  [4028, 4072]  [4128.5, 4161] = 1.4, 11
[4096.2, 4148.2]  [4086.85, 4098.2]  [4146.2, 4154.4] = 2.1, 10.4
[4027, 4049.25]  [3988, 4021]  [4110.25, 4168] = -1.4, 10.7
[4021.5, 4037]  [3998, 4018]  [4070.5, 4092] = -0.7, 11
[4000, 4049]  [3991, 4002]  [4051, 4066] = -3.4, 10.4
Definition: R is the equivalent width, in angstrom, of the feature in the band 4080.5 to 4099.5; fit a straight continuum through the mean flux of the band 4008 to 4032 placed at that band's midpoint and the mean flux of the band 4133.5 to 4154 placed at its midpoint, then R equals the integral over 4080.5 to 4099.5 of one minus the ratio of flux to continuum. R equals 0.99 angstrom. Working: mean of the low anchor 11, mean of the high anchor 11.2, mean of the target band 10.5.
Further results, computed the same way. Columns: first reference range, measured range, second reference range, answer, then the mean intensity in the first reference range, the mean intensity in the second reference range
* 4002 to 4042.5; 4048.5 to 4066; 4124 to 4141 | 0.80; 11.1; 10.7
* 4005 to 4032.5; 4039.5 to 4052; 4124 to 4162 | 0.06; 11.1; 10.9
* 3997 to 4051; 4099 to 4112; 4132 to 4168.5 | 3.86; 11.1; 11.2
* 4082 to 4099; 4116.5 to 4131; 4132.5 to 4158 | 0.35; 10.6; 11.1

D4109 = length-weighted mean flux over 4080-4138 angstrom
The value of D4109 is 9.96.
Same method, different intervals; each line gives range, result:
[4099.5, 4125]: 9.26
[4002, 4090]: 11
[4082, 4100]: 10.4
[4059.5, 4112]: 9.94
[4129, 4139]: 10.9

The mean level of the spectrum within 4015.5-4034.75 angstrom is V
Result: 11.1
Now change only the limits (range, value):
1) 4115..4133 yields 10.5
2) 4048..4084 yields 10.9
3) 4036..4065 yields 10.9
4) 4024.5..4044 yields 11.5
